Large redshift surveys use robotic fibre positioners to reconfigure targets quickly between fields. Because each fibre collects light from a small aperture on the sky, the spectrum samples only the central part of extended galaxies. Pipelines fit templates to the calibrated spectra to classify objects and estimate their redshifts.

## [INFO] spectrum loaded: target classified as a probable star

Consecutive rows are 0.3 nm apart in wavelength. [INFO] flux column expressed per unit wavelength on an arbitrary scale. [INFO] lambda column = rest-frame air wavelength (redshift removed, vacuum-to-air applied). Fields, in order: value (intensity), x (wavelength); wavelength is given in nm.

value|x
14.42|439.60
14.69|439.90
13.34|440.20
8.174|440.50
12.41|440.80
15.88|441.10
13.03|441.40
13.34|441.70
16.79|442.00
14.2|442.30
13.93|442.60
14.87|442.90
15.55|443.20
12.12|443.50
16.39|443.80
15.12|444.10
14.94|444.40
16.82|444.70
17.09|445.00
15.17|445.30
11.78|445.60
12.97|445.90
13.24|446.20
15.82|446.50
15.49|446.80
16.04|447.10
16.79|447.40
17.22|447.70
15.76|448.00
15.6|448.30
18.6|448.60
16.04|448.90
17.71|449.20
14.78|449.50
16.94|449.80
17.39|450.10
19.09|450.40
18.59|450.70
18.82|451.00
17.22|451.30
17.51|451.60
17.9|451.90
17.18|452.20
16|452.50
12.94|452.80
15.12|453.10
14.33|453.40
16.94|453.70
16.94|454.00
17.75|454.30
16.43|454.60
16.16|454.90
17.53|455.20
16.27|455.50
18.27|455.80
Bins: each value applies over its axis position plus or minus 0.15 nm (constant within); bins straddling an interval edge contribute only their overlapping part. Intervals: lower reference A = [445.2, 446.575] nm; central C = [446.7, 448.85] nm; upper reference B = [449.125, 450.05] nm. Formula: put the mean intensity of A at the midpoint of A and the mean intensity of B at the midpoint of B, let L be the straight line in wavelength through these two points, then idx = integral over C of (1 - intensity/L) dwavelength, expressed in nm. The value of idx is -0.20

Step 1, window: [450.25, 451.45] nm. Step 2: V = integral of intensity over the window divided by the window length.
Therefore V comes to 18.4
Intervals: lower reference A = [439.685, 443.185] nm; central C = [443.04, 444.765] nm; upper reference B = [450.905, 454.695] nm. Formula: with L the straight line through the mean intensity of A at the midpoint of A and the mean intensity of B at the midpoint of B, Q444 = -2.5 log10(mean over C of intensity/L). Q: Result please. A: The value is -0.051 mag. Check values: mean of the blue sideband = 13.8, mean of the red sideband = 16.5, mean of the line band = 15.1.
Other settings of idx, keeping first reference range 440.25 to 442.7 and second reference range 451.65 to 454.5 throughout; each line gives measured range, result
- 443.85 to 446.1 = -0.10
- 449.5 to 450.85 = -0.19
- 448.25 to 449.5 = -0.14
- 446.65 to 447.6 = -0.09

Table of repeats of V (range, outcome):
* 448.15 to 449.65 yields 16.5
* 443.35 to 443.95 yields 14.3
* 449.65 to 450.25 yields 17.2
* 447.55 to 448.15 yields 16.5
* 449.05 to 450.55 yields 17.2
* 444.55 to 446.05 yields 14.8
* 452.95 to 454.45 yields 16.2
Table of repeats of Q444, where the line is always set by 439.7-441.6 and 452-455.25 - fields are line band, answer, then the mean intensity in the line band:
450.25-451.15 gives -0.219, 18.8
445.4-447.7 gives -0.027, 14.8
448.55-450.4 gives -0.128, 17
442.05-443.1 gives -0.092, 14.6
